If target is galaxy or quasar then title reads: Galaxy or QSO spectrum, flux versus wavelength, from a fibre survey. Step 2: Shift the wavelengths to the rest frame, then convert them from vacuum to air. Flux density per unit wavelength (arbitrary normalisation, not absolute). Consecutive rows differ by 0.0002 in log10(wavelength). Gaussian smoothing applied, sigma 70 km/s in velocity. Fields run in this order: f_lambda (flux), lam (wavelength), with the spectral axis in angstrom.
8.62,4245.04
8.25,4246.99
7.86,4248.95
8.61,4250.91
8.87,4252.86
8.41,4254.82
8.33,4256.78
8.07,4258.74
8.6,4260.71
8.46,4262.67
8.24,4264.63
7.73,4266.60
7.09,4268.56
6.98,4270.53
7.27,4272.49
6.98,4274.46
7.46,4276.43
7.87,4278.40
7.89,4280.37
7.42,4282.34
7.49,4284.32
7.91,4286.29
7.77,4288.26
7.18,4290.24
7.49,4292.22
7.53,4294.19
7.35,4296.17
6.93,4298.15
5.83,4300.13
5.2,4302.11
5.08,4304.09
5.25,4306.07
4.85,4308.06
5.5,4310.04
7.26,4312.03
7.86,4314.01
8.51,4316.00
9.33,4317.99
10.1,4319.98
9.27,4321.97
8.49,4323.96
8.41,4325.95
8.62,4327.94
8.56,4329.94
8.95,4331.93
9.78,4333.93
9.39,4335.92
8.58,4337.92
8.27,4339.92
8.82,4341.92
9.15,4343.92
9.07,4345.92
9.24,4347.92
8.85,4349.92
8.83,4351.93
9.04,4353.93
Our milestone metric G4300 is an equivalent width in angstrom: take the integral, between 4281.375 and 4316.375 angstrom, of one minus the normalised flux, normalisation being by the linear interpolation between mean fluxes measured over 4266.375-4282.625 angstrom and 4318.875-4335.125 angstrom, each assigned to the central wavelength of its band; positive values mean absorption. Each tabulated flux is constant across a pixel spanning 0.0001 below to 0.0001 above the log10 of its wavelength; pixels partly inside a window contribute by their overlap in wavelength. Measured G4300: 5.8 angstrom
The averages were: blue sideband 7.4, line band 6.77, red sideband 9.03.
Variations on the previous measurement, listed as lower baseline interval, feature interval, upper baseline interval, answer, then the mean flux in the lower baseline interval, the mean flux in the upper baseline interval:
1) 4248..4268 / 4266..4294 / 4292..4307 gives -1.0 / 8.29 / 6.28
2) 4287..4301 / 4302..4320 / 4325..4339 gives 2.7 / 7.18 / 8.9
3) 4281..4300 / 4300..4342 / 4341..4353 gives 2.3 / 7.39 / 9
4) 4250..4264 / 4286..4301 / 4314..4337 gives 2.6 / 8.48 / 8.98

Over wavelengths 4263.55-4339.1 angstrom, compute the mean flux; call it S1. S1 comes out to 7.62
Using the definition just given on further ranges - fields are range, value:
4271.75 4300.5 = 7.39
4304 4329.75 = 7.7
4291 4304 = 6.62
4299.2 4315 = 5.86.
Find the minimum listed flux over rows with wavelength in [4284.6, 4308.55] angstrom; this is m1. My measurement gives 4.85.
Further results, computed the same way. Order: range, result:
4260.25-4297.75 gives 6.98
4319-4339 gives 8.41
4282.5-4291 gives 7.18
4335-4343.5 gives 8.27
